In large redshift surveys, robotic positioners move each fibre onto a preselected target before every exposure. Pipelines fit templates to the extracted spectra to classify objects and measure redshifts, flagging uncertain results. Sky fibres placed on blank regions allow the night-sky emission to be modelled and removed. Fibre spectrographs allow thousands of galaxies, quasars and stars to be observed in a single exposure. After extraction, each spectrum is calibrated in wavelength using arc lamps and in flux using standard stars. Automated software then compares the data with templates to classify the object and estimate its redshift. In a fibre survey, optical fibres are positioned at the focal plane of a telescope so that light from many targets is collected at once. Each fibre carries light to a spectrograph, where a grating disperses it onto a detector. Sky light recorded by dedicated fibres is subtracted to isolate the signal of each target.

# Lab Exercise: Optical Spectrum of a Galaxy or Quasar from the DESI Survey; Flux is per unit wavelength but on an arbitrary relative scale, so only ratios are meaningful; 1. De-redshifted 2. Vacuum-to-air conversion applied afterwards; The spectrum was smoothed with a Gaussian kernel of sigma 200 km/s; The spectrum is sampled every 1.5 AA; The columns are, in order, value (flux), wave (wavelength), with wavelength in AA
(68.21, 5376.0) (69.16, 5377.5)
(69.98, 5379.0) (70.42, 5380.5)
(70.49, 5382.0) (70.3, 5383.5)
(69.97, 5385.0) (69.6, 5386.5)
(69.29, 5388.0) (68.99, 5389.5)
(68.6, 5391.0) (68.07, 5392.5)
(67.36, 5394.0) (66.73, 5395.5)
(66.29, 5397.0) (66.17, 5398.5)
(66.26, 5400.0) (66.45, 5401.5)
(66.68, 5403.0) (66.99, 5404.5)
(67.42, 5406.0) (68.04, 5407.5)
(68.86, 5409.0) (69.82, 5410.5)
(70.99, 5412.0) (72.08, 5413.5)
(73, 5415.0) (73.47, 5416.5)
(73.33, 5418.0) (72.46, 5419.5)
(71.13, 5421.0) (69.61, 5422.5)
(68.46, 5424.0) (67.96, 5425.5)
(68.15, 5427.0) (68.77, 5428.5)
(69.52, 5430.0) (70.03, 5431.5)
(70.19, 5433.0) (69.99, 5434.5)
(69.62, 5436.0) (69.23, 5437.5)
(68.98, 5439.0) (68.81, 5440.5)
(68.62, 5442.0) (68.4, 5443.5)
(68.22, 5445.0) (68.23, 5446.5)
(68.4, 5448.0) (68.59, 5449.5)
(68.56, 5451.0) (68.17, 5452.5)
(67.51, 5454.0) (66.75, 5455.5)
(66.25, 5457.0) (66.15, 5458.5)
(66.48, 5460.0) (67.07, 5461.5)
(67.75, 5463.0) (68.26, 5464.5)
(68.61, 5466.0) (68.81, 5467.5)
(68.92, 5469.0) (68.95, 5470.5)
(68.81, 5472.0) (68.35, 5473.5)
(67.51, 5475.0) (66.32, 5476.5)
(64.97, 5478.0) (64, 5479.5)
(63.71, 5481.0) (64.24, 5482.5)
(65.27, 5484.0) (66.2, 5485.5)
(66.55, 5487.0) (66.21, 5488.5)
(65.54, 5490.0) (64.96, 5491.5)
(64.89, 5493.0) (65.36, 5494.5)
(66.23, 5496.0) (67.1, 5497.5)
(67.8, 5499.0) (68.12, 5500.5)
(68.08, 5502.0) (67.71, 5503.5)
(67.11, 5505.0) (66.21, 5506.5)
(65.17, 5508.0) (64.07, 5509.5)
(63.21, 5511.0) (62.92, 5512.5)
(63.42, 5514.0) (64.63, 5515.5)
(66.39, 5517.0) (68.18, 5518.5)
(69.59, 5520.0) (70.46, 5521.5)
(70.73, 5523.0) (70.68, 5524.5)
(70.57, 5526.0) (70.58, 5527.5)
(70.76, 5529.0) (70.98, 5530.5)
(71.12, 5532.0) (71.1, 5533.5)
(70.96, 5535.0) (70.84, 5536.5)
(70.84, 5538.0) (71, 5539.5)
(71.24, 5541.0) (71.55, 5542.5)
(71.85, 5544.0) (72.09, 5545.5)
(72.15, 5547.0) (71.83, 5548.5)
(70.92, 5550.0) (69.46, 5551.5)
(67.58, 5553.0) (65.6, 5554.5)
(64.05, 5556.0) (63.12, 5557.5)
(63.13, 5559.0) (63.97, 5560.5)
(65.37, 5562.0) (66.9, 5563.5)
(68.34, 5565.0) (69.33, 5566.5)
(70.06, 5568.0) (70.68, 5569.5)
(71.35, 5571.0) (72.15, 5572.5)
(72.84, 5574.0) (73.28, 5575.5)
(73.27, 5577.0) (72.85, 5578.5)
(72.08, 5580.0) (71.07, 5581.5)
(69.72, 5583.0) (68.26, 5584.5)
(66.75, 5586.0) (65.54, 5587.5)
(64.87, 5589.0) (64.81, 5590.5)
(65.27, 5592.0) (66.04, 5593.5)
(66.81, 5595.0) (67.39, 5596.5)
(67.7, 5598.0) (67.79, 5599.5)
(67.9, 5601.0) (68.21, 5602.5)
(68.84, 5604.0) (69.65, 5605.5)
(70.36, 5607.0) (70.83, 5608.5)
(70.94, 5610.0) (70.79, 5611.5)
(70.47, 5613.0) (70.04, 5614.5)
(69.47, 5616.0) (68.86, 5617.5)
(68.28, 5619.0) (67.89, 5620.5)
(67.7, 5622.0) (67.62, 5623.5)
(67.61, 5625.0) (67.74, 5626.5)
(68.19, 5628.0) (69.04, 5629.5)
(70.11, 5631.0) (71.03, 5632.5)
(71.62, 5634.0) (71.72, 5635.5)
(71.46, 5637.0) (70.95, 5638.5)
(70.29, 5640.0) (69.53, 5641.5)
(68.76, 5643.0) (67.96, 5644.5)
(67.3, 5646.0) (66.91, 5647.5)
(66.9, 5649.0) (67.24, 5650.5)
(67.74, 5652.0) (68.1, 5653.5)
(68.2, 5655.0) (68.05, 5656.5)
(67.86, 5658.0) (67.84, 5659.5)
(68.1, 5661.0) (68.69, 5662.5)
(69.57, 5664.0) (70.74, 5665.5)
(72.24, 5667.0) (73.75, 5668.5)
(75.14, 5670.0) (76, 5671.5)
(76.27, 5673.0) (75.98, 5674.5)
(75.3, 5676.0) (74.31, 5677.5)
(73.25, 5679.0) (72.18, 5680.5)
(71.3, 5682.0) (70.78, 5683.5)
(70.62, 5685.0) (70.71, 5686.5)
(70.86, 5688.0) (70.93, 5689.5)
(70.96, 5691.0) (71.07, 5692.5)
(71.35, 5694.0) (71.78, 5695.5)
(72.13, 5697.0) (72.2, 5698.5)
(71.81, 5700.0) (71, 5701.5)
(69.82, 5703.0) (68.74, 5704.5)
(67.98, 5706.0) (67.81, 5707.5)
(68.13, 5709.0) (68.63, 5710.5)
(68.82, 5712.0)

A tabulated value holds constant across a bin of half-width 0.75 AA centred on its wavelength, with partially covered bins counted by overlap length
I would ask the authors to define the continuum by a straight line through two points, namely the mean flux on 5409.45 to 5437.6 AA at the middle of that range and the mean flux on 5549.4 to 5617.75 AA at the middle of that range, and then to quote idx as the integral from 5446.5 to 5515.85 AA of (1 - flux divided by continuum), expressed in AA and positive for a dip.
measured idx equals 3.2 AA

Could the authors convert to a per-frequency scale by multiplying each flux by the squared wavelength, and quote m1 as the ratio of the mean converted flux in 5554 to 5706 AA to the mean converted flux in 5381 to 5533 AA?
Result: 1.1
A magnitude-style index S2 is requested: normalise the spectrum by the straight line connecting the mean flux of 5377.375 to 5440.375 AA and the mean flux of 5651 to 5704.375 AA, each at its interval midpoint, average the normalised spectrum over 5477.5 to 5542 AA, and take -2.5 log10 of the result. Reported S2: 0.040 mag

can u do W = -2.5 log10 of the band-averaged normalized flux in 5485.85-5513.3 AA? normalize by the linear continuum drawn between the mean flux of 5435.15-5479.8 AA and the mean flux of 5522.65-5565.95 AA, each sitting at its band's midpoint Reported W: 0.042 mag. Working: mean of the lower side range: 67.9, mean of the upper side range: 69.3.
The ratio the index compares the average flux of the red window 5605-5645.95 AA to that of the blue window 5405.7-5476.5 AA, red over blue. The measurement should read 1.01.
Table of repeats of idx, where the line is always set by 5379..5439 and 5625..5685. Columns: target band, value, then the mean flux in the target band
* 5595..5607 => 0.33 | 68.3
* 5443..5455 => 0.21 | 68.2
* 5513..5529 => 0.29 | 68.5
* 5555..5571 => 0.75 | 66.7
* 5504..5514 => 0.71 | 64.8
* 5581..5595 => 0.65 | 66.8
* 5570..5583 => -0.39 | 72.2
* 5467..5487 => 0.86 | 66.6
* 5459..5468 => 0.23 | 67.8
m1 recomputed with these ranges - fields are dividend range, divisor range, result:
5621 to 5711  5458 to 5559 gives 1.10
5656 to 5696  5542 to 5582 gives 1.07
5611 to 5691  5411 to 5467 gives 1.10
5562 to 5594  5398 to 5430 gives 1.06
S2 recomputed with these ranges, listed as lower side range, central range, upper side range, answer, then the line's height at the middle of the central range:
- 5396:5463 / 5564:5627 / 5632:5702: 0.02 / 70.2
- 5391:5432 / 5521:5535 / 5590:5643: -0.03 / 69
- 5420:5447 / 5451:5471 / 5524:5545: 0.03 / 69.7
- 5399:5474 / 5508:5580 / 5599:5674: 0.00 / 69.2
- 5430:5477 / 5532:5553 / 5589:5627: -0.04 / 68.3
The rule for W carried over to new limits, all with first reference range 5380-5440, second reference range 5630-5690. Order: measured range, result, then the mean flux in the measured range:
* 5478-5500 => 0.07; 65.6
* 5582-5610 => 0.04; 67.7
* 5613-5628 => 0.03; 68.5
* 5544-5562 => 0.04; 67.7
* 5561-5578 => 0.00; 70.3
